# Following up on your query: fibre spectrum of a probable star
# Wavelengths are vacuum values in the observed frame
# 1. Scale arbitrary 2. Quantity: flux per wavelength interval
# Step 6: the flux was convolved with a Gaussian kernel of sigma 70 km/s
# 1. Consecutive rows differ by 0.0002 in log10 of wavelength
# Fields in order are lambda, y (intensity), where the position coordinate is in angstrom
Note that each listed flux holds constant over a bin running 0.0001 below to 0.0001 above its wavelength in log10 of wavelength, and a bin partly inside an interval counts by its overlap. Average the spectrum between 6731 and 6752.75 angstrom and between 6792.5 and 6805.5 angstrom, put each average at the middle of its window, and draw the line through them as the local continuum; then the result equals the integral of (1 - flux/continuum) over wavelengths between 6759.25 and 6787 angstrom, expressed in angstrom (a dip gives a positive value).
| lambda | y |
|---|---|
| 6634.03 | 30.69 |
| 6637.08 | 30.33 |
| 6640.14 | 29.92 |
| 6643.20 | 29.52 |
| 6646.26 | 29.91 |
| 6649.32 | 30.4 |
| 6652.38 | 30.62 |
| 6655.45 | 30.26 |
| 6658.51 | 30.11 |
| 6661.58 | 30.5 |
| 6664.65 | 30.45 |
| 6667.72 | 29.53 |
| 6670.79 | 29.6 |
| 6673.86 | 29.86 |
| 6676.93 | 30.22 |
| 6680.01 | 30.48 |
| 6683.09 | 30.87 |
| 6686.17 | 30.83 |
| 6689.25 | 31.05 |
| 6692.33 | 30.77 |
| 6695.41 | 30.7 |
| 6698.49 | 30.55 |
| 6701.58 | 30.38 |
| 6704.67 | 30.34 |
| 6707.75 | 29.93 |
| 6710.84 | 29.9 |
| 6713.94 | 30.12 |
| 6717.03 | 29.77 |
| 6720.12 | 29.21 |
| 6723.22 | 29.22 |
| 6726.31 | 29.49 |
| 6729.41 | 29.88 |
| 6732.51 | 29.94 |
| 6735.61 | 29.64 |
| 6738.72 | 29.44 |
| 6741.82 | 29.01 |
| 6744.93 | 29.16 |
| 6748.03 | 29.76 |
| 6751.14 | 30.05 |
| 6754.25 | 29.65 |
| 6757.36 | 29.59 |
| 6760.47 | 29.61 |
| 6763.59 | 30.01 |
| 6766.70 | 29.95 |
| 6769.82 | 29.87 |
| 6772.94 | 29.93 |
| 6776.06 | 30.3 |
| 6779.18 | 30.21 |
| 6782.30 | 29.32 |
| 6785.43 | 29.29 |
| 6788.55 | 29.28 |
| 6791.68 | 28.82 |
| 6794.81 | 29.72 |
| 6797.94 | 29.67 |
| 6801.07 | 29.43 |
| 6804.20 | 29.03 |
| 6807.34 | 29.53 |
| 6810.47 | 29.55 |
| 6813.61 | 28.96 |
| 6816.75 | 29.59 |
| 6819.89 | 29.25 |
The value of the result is -0.3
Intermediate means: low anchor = 29.6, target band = 29.8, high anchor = 29.4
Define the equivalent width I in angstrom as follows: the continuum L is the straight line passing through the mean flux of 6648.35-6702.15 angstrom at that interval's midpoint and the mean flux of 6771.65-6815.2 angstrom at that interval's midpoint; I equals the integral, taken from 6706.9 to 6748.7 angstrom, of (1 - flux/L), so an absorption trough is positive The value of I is 0.56 angstrom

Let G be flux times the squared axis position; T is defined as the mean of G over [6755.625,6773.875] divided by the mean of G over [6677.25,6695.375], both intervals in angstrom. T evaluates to 1.0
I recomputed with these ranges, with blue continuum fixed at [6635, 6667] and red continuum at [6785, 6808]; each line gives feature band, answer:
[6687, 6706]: -0.5 angstrom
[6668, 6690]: -0.2 angstrom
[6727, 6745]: 0.1 angstrom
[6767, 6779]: -0.2 angstrom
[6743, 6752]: 0.0 angstrom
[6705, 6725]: 0.1 angstrom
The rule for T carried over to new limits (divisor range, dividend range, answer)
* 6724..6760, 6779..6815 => 1.01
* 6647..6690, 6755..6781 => 1.02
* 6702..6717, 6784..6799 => 1.00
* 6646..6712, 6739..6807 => 1.00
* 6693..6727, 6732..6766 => 1.00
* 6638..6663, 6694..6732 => 1.01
